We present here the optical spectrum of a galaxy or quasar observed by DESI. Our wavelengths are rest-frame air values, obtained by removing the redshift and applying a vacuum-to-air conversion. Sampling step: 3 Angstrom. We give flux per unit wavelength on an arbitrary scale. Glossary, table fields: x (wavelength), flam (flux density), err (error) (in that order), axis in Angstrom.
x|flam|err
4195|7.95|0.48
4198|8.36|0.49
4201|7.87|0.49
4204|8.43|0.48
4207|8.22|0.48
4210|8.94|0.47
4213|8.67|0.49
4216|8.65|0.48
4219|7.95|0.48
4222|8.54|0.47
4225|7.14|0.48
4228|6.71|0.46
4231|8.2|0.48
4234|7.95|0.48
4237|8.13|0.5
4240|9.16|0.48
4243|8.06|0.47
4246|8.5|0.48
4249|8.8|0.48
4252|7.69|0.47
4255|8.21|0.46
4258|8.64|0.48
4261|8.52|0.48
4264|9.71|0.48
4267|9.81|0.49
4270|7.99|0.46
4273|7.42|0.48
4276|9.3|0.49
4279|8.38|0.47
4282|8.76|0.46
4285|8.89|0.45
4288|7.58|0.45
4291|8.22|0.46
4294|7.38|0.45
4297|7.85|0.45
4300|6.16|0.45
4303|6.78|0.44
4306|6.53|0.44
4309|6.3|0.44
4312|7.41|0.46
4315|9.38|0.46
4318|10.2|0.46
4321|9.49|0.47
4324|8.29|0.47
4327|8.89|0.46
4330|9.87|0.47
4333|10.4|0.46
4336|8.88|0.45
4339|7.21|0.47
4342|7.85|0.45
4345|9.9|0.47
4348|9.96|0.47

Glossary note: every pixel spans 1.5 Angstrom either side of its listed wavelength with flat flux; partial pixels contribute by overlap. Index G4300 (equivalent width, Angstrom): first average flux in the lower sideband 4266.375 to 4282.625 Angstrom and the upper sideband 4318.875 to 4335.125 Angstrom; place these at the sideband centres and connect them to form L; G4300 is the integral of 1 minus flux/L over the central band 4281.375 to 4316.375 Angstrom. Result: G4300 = 5.3 Angstrom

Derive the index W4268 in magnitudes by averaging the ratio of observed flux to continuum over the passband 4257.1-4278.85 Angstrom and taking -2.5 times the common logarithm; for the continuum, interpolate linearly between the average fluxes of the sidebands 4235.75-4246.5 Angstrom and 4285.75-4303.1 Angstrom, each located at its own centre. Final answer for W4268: -0.10 mag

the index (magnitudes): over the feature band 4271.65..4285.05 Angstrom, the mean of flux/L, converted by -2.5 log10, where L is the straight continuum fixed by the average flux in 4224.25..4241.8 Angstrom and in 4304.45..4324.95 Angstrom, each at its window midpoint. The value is -0.057 mag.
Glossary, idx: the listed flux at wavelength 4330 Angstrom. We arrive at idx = 9.87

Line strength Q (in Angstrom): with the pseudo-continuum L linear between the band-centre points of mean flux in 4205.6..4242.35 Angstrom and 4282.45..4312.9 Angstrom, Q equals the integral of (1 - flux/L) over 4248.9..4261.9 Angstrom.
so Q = -0.8 Angstrom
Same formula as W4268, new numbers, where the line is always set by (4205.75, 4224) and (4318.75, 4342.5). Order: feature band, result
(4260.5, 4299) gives 0.040 mag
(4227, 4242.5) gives 0.062 mag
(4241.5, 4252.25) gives 0.034 mag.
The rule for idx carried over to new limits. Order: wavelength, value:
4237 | 8.13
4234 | 7.95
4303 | 6.78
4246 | 8.5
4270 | 7.99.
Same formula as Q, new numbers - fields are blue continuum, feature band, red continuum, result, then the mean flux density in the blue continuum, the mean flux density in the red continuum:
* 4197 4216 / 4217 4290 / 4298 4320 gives -2.7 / 8.43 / 7.59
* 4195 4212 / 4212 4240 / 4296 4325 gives 0.6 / 8.34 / 7.83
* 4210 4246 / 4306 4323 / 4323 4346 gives 0.8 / 8.16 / 8.9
